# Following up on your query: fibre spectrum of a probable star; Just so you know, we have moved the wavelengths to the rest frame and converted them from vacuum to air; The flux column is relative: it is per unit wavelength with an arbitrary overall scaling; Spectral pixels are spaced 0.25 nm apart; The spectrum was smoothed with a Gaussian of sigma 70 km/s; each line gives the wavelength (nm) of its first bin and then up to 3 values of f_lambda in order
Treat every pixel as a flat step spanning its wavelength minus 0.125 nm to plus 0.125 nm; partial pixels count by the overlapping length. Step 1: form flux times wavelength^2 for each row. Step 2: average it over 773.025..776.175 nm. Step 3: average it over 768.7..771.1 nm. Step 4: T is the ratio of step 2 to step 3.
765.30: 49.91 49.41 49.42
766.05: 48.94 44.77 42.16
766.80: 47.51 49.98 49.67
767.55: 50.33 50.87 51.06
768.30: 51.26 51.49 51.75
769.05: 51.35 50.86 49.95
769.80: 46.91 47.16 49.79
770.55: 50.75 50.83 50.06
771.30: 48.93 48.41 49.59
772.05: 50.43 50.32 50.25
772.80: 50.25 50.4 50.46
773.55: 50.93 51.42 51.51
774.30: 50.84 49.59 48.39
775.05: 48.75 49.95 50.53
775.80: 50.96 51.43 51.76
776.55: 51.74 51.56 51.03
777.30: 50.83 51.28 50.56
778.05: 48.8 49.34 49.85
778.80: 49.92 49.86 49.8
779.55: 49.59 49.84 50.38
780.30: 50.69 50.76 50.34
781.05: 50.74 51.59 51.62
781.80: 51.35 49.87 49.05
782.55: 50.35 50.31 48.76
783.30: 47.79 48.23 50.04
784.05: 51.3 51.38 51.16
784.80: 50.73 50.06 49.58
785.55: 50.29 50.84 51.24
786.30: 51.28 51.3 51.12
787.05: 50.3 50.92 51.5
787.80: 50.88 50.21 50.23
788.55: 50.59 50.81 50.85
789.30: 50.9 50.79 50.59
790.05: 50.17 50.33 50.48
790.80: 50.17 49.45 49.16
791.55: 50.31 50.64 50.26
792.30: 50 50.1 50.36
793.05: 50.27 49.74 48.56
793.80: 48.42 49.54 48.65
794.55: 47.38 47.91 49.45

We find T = 1.0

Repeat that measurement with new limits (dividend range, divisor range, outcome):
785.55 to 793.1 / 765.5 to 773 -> 1.07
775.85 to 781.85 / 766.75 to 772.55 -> 1.04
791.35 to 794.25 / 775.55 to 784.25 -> 1.02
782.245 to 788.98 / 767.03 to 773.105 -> 1.05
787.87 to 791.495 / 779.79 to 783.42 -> 1.02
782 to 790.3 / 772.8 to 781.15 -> 1.02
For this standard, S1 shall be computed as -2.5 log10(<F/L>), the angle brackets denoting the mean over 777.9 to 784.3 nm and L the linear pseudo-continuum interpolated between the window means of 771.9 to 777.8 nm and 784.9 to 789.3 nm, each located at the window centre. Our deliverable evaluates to 0.01 mag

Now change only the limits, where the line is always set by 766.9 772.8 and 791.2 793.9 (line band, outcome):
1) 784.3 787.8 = -0.02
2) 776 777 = -0.03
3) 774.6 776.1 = 0.00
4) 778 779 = 0.01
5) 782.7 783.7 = 0.03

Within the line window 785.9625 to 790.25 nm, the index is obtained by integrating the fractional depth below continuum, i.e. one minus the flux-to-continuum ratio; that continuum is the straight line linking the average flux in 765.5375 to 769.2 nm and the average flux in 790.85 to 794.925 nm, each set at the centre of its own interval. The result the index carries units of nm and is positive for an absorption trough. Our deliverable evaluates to -0.12 nm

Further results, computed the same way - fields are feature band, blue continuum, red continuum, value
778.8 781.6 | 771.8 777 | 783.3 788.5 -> 0.01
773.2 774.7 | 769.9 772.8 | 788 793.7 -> -0.03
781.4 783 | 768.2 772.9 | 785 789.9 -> 0.00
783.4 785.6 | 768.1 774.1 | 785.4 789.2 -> 0.02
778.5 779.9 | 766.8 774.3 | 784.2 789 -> 0.02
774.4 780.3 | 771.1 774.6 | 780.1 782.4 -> 0.03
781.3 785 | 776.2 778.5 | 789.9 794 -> 0.02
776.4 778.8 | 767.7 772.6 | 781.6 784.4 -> -0.03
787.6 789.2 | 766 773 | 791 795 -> -0.04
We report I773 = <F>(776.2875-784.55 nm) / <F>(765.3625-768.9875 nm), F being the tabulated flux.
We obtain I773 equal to 1.0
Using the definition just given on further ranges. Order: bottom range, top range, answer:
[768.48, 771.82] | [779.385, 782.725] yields 1.01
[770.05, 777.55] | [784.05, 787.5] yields 1.01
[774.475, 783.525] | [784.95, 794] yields 1.00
